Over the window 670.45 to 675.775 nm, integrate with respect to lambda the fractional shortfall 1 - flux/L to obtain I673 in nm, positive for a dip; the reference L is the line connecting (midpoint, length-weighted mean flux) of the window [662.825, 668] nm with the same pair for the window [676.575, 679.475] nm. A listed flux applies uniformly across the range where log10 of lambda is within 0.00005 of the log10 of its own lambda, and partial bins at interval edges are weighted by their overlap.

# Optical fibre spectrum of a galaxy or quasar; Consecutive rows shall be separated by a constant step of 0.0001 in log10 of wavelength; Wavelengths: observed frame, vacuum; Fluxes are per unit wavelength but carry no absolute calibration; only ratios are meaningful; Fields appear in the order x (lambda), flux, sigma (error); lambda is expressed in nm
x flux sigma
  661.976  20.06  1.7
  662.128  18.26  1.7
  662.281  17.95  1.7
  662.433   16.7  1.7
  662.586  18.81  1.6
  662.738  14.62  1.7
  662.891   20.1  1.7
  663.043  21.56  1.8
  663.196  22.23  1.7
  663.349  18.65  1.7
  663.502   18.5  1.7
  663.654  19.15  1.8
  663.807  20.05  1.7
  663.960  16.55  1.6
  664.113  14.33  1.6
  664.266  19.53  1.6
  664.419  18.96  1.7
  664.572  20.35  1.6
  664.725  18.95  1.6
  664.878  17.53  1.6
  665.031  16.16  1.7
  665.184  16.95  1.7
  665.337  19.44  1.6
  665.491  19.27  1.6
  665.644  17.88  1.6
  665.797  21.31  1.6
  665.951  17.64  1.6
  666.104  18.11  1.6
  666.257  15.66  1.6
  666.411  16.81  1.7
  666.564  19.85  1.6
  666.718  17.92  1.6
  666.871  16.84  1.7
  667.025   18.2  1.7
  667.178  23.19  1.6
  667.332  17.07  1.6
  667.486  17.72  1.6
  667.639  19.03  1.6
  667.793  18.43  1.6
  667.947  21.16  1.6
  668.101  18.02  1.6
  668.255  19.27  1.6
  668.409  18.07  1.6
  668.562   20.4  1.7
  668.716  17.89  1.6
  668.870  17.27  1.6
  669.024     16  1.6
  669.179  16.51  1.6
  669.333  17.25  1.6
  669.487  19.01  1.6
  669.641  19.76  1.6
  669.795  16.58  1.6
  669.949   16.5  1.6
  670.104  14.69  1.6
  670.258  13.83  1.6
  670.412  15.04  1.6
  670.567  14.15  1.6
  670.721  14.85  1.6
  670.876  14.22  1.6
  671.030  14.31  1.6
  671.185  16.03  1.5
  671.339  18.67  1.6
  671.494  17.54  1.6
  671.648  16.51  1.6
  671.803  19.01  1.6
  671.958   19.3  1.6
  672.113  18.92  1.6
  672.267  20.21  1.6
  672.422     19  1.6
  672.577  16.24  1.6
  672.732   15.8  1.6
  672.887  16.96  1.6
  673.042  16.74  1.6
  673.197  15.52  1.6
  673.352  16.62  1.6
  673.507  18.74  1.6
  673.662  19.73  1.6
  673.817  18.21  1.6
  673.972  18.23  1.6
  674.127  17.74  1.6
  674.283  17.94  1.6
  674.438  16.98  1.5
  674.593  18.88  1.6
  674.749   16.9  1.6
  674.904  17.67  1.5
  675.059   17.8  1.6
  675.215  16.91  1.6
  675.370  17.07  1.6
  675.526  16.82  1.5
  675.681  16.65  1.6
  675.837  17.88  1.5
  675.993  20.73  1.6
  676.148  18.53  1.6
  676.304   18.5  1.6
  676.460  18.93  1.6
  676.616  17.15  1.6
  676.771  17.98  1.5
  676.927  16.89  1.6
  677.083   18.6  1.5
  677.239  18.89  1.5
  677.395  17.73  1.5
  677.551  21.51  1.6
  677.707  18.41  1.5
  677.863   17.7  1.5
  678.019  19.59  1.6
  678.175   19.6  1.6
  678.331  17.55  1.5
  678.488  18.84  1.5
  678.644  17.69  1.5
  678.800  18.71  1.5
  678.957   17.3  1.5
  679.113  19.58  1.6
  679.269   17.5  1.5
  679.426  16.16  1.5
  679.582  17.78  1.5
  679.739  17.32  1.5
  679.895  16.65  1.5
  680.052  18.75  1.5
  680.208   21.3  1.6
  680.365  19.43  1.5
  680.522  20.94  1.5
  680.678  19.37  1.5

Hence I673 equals 0.35 nm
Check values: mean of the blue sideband 18.7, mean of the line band 17.2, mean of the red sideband 18.3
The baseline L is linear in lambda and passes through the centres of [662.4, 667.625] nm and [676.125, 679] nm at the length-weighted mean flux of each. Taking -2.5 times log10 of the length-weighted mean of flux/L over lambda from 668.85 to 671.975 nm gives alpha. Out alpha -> 0.12 mag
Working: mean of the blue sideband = 18.5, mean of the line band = 16.5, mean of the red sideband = 18.4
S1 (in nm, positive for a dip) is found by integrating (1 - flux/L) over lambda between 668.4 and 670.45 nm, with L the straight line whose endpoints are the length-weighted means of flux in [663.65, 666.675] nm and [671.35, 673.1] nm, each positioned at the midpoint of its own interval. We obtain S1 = 0.11 nm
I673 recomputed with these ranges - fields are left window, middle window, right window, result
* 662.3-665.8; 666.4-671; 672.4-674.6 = 0.135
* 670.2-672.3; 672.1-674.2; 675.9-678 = -0.059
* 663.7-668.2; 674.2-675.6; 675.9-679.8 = 0.071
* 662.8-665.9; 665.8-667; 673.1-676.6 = 0.054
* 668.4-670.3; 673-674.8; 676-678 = 0.029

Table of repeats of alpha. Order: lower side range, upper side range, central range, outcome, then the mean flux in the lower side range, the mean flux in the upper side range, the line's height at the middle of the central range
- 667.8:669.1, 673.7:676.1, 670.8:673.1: 0.05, 18.5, 17.8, 18.1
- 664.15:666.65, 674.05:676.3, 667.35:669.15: -0.01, 18.3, 17.8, 18.2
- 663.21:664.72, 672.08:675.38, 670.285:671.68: 0.15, 18.6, 17.7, 17.9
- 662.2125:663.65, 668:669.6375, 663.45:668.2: 0.00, 18.8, 18.1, 18.5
